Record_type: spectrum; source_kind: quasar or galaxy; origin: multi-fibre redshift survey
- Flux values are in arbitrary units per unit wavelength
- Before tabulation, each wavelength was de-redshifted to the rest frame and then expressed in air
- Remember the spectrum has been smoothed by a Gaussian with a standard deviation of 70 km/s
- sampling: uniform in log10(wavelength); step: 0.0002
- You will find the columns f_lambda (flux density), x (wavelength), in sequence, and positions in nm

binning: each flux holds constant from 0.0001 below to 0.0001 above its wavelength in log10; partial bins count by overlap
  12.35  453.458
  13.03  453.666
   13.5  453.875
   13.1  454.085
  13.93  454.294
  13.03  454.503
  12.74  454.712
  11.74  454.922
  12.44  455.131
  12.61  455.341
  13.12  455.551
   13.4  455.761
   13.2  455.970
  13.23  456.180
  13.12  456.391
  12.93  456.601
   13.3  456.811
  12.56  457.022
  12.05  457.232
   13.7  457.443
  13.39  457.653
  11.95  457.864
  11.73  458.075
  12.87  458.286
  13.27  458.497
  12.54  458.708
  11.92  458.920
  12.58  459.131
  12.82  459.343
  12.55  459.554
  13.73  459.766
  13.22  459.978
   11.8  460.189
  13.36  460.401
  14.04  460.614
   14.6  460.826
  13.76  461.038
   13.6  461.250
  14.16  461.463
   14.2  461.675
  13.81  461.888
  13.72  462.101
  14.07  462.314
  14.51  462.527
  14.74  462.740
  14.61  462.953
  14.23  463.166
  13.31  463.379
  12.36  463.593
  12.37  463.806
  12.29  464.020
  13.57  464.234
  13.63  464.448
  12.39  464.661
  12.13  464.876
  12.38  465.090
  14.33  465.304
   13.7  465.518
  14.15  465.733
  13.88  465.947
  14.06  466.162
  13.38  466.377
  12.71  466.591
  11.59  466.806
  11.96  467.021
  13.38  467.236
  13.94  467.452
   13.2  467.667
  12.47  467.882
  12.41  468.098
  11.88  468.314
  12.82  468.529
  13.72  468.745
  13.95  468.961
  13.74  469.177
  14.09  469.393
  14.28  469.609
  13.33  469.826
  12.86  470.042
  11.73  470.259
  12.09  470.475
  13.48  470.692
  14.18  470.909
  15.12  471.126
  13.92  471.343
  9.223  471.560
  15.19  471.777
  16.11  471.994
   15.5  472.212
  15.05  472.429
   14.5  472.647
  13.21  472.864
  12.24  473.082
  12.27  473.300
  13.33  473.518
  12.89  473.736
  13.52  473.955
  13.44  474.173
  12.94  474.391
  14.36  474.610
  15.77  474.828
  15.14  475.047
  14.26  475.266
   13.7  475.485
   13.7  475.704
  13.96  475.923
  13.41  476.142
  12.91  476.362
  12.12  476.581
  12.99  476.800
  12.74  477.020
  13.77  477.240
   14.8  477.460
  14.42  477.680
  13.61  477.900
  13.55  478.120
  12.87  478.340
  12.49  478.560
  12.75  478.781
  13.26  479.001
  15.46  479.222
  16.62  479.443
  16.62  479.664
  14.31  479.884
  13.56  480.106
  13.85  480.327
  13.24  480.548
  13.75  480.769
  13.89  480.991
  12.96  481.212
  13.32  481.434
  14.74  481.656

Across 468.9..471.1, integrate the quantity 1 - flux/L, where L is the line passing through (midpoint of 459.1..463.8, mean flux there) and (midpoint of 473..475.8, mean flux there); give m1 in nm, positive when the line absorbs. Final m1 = 0.04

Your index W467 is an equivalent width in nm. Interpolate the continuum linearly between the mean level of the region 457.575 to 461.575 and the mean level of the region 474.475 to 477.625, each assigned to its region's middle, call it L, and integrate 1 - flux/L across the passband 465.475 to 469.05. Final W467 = 0.08 nm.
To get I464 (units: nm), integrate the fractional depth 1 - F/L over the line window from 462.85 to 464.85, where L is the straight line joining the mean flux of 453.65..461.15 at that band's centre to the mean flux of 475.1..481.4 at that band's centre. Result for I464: 0.01 nm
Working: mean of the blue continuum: 13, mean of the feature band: 13.1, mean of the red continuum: 13.8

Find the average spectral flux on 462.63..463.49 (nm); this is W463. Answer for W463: 14.2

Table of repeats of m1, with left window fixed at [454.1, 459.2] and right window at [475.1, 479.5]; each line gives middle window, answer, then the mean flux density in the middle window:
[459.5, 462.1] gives -0.12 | 13.6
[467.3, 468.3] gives 0.03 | 12.9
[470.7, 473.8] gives -0.07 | 13.8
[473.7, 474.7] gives 0.01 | 13.4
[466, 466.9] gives 0.01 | 13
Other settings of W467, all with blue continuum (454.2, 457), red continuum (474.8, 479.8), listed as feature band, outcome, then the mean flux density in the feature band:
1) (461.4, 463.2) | -0.13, 14.2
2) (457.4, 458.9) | 0.04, 12.7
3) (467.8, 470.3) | 0.08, 13.1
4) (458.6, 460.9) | 0.03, 13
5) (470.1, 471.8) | 0.08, 13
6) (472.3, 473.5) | 0.02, 13.5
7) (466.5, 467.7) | 0.06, 12.8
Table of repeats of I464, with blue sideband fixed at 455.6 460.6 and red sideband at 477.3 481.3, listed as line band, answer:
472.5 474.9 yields 0.04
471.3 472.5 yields -0.05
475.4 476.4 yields 0.02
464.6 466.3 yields -0.02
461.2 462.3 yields -0.07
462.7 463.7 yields -0.05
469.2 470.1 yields -0.01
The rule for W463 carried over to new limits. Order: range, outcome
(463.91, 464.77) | 13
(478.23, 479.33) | 13.4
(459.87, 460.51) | 12.8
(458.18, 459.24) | 12.6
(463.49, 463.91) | 12.4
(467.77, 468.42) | 12.3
